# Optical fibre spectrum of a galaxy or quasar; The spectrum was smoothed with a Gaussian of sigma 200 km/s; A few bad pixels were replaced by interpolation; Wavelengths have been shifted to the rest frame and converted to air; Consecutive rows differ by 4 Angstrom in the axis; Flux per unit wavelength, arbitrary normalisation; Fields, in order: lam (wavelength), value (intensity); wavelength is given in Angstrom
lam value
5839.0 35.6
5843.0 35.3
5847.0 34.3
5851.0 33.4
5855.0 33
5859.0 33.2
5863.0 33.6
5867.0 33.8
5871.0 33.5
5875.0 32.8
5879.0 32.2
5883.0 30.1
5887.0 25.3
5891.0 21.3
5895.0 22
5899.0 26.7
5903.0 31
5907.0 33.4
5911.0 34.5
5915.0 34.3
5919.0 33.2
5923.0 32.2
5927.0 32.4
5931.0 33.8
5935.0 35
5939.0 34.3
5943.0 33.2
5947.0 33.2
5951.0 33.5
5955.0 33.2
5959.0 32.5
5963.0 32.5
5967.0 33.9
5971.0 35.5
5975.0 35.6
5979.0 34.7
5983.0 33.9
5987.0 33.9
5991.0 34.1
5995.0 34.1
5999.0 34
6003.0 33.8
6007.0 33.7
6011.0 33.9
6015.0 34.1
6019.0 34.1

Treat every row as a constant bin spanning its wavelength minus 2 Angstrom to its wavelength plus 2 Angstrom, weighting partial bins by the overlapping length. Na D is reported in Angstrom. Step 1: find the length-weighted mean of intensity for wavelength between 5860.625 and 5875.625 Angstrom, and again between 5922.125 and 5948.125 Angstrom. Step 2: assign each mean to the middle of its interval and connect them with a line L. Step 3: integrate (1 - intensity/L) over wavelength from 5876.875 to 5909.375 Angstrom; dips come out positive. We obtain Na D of 5.5 Angstrom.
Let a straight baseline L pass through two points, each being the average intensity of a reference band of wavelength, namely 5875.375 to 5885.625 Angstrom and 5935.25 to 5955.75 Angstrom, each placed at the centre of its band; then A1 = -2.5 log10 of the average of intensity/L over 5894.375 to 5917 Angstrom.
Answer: 0.04 mag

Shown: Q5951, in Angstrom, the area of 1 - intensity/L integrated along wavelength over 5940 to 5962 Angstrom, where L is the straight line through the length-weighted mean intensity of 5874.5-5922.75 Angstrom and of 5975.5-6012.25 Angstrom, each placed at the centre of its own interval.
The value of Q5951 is -0.71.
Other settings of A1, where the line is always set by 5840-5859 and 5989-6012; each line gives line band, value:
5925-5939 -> 0.00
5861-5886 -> 0.05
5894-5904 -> 0.27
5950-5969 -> 0.03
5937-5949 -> 0.01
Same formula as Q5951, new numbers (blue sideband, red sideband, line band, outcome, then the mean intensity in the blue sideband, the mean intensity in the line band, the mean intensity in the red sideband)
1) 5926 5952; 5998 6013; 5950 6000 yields -0.3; 33.7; 34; 33.8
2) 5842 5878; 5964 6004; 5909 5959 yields 0.7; 33.6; 33.5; 34.3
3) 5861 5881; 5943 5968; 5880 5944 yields 4.6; 33.2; 30.8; 33.1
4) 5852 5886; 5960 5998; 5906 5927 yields -0.1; 32.6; 33.4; 34.2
